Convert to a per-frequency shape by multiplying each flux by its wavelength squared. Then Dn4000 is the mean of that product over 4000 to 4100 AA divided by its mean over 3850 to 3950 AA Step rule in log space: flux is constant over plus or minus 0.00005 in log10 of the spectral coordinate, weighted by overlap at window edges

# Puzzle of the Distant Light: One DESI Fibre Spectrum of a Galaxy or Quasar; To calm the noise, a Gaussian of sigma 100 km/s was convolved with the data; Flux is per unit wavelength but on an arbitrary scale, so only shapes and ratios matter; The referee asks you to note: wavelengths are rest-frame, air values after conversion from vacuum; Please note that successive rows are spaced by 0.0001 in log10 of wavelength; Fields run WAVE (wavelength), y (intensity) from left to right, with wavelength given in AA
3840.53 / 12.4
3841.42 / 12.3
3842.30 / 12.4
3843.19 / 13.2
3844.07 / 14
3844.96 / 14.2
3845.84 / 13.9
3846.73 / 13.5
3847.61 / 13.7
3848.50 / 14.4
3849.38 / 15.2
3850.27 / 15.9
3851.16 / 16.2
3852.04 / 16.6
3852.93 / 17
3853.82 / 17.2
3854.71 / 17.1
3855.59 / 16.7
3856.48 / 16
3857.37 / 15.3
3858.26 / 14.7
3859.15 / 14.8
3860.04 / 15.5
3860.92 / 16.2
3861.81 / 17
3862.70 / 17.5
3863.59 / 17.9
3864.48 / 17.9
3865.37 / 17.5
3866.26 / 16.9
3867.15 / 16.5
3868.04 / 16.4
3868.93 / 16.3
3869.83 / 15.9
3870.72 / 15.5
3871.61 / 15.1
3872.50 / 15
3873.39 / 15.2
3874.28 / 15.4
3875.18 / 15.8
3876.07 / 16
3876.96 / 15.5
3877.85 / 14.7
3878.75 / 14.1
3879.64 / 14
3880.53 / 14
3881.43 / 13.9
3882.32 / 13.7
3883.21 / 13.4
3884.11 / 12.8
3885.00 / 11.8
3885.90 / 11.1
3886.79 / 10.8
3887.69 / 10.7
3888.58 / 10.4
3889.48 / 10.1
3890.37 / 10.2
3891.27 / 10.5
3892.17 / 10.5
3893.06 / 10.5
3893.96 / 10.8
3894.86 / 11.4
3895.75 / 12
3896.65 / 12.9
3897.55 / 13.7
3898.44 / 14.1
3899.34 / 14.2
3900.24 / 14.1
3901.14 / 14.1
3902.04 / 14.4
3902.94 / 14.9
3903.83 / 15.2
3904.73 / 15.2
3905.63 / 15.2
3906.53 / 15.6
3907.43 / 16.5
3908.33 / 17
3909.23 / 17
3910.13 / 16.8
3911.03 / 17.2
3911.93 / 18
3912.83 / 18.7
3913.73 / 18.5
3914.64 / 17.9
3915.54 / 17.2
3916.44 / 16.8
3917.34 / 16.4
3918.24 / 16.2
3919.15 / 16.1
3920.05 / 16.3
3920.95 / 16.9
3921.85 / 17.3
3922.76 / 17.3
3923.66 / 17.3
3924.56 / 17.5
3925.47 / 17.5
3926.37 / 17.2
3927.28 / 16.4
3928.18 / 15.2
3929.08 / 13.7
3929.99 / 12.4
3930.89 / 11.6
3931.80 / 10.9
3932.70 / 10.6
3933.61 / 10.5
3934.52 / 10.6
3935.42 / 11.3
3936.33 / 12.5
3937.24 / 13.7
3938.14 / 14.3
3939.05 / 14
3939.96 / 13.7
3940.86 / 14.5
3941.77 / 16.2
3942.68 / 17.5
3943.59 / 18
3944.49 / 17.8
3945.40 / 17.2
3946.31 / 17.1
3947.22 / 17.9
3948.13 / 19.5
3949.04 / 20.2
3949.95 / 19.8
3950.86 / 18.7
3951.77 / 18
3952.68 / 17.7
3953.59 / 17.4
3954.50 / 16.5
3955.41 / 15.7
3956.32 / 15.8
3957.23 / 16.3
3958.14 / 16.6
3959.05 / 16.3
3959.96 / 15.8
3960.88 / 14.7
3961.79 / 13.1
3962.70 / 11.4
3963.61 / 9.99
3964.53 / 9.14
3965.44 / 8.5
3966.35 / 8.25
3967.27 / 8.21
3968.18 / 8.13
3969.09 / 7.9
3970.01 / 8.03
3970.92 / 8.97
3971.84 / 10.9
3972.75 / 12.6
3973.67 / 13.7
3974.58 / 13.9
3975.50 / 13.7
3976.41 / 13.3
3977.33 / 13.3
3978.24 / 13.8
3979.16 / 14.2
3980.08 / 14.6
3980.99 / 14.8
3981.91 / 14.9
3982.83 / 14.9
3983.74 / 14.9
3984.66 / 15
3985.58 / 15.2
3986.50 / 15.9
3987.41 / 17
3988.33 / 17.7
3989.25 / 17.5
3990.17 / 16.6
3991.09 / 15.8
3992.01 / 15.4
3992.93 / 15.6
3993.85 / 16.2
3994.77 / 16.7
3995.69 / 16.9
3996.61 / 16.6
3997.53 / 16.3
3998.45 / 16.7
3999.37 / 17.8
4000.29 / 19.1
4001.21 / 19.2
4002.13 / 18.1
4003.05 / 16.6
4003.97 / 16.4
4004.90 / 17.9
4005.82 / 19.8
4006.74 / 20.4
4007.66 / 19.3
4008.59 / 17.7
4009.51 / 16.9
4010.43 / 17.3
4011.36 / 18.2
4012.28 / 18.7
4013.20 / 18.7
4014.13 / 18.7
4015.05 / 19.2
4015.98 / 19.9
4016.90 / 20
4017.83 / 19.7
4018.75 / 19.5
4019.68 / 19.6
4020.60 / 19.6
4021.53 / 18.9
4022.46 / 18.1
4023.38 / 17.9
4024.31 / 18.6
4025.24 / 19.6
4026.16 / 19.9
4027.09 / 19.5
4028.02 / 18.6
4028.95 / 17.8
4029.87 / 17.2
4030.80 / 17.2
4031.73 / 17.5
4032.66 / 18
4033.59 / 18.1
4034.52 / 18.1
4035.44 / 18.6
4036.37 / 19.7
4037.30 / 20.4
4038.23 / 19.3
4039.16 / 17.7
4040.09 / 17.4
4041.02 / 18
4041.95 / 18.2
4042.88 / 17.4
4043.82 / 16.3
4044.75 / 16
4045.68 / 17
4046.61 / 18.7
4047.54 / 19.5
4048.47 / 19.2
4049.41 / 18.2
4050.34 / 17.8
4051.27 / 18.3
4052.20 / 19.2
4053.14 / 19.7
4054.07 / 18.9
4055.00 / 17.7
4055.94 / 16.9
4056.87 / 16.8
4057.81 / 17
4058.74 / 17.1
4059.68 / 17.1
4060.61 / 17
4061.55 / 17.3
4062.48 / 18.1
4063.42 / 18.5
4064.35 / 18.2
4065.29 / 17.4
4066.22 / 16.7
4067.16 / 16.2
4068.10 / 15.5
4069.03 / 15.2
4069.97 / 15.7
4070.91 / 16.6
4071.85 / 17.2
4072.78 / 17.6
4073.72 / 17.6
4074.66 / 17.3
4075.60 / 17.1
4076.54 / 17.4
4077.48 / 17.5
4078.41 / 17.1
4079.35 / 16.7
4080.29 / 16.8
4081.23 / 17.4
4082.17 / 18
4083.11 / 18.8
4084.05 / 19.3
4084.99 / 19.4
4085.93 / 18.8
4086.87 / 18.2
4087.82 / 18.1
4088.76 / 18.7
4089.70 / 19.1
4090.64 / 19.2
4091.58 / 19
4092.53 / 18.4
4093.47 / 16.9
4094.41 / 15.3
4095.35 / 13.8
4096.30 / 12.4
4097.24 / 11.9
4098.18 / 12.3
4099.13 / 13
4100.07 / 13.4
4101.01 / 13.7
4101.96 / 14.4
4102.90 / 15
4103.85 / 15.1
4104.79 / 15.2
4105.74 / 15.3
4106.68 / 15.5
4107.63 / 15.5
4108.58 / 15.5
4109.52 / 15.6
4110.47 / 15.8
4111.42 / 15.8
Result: 1.27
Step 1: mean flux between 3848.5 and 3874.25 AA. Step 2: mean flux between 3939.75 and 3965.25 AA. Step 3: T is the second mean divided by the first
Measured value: 1.0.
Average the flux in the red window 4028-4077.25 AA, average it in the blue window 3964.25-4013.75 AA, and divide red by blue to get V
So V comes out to 1.2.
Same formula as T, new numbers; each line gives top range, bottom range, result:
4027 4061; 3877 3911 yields 1.35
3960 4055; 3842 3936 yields 1.11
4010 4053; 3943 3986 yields 1.29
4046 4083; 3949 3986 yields 1.28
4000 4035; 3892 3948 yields 1.23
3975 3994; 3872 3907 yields 1.15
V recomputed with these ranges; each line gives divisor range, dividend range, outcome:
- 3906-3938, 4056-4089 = 1.12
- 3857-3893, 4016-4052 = 1.29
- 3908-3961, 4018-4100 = 1.10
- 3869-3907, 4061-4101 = 1.25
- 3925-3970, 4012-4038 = 1.31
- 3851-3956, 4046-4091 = 1.17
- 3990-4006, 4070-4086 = 1.03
